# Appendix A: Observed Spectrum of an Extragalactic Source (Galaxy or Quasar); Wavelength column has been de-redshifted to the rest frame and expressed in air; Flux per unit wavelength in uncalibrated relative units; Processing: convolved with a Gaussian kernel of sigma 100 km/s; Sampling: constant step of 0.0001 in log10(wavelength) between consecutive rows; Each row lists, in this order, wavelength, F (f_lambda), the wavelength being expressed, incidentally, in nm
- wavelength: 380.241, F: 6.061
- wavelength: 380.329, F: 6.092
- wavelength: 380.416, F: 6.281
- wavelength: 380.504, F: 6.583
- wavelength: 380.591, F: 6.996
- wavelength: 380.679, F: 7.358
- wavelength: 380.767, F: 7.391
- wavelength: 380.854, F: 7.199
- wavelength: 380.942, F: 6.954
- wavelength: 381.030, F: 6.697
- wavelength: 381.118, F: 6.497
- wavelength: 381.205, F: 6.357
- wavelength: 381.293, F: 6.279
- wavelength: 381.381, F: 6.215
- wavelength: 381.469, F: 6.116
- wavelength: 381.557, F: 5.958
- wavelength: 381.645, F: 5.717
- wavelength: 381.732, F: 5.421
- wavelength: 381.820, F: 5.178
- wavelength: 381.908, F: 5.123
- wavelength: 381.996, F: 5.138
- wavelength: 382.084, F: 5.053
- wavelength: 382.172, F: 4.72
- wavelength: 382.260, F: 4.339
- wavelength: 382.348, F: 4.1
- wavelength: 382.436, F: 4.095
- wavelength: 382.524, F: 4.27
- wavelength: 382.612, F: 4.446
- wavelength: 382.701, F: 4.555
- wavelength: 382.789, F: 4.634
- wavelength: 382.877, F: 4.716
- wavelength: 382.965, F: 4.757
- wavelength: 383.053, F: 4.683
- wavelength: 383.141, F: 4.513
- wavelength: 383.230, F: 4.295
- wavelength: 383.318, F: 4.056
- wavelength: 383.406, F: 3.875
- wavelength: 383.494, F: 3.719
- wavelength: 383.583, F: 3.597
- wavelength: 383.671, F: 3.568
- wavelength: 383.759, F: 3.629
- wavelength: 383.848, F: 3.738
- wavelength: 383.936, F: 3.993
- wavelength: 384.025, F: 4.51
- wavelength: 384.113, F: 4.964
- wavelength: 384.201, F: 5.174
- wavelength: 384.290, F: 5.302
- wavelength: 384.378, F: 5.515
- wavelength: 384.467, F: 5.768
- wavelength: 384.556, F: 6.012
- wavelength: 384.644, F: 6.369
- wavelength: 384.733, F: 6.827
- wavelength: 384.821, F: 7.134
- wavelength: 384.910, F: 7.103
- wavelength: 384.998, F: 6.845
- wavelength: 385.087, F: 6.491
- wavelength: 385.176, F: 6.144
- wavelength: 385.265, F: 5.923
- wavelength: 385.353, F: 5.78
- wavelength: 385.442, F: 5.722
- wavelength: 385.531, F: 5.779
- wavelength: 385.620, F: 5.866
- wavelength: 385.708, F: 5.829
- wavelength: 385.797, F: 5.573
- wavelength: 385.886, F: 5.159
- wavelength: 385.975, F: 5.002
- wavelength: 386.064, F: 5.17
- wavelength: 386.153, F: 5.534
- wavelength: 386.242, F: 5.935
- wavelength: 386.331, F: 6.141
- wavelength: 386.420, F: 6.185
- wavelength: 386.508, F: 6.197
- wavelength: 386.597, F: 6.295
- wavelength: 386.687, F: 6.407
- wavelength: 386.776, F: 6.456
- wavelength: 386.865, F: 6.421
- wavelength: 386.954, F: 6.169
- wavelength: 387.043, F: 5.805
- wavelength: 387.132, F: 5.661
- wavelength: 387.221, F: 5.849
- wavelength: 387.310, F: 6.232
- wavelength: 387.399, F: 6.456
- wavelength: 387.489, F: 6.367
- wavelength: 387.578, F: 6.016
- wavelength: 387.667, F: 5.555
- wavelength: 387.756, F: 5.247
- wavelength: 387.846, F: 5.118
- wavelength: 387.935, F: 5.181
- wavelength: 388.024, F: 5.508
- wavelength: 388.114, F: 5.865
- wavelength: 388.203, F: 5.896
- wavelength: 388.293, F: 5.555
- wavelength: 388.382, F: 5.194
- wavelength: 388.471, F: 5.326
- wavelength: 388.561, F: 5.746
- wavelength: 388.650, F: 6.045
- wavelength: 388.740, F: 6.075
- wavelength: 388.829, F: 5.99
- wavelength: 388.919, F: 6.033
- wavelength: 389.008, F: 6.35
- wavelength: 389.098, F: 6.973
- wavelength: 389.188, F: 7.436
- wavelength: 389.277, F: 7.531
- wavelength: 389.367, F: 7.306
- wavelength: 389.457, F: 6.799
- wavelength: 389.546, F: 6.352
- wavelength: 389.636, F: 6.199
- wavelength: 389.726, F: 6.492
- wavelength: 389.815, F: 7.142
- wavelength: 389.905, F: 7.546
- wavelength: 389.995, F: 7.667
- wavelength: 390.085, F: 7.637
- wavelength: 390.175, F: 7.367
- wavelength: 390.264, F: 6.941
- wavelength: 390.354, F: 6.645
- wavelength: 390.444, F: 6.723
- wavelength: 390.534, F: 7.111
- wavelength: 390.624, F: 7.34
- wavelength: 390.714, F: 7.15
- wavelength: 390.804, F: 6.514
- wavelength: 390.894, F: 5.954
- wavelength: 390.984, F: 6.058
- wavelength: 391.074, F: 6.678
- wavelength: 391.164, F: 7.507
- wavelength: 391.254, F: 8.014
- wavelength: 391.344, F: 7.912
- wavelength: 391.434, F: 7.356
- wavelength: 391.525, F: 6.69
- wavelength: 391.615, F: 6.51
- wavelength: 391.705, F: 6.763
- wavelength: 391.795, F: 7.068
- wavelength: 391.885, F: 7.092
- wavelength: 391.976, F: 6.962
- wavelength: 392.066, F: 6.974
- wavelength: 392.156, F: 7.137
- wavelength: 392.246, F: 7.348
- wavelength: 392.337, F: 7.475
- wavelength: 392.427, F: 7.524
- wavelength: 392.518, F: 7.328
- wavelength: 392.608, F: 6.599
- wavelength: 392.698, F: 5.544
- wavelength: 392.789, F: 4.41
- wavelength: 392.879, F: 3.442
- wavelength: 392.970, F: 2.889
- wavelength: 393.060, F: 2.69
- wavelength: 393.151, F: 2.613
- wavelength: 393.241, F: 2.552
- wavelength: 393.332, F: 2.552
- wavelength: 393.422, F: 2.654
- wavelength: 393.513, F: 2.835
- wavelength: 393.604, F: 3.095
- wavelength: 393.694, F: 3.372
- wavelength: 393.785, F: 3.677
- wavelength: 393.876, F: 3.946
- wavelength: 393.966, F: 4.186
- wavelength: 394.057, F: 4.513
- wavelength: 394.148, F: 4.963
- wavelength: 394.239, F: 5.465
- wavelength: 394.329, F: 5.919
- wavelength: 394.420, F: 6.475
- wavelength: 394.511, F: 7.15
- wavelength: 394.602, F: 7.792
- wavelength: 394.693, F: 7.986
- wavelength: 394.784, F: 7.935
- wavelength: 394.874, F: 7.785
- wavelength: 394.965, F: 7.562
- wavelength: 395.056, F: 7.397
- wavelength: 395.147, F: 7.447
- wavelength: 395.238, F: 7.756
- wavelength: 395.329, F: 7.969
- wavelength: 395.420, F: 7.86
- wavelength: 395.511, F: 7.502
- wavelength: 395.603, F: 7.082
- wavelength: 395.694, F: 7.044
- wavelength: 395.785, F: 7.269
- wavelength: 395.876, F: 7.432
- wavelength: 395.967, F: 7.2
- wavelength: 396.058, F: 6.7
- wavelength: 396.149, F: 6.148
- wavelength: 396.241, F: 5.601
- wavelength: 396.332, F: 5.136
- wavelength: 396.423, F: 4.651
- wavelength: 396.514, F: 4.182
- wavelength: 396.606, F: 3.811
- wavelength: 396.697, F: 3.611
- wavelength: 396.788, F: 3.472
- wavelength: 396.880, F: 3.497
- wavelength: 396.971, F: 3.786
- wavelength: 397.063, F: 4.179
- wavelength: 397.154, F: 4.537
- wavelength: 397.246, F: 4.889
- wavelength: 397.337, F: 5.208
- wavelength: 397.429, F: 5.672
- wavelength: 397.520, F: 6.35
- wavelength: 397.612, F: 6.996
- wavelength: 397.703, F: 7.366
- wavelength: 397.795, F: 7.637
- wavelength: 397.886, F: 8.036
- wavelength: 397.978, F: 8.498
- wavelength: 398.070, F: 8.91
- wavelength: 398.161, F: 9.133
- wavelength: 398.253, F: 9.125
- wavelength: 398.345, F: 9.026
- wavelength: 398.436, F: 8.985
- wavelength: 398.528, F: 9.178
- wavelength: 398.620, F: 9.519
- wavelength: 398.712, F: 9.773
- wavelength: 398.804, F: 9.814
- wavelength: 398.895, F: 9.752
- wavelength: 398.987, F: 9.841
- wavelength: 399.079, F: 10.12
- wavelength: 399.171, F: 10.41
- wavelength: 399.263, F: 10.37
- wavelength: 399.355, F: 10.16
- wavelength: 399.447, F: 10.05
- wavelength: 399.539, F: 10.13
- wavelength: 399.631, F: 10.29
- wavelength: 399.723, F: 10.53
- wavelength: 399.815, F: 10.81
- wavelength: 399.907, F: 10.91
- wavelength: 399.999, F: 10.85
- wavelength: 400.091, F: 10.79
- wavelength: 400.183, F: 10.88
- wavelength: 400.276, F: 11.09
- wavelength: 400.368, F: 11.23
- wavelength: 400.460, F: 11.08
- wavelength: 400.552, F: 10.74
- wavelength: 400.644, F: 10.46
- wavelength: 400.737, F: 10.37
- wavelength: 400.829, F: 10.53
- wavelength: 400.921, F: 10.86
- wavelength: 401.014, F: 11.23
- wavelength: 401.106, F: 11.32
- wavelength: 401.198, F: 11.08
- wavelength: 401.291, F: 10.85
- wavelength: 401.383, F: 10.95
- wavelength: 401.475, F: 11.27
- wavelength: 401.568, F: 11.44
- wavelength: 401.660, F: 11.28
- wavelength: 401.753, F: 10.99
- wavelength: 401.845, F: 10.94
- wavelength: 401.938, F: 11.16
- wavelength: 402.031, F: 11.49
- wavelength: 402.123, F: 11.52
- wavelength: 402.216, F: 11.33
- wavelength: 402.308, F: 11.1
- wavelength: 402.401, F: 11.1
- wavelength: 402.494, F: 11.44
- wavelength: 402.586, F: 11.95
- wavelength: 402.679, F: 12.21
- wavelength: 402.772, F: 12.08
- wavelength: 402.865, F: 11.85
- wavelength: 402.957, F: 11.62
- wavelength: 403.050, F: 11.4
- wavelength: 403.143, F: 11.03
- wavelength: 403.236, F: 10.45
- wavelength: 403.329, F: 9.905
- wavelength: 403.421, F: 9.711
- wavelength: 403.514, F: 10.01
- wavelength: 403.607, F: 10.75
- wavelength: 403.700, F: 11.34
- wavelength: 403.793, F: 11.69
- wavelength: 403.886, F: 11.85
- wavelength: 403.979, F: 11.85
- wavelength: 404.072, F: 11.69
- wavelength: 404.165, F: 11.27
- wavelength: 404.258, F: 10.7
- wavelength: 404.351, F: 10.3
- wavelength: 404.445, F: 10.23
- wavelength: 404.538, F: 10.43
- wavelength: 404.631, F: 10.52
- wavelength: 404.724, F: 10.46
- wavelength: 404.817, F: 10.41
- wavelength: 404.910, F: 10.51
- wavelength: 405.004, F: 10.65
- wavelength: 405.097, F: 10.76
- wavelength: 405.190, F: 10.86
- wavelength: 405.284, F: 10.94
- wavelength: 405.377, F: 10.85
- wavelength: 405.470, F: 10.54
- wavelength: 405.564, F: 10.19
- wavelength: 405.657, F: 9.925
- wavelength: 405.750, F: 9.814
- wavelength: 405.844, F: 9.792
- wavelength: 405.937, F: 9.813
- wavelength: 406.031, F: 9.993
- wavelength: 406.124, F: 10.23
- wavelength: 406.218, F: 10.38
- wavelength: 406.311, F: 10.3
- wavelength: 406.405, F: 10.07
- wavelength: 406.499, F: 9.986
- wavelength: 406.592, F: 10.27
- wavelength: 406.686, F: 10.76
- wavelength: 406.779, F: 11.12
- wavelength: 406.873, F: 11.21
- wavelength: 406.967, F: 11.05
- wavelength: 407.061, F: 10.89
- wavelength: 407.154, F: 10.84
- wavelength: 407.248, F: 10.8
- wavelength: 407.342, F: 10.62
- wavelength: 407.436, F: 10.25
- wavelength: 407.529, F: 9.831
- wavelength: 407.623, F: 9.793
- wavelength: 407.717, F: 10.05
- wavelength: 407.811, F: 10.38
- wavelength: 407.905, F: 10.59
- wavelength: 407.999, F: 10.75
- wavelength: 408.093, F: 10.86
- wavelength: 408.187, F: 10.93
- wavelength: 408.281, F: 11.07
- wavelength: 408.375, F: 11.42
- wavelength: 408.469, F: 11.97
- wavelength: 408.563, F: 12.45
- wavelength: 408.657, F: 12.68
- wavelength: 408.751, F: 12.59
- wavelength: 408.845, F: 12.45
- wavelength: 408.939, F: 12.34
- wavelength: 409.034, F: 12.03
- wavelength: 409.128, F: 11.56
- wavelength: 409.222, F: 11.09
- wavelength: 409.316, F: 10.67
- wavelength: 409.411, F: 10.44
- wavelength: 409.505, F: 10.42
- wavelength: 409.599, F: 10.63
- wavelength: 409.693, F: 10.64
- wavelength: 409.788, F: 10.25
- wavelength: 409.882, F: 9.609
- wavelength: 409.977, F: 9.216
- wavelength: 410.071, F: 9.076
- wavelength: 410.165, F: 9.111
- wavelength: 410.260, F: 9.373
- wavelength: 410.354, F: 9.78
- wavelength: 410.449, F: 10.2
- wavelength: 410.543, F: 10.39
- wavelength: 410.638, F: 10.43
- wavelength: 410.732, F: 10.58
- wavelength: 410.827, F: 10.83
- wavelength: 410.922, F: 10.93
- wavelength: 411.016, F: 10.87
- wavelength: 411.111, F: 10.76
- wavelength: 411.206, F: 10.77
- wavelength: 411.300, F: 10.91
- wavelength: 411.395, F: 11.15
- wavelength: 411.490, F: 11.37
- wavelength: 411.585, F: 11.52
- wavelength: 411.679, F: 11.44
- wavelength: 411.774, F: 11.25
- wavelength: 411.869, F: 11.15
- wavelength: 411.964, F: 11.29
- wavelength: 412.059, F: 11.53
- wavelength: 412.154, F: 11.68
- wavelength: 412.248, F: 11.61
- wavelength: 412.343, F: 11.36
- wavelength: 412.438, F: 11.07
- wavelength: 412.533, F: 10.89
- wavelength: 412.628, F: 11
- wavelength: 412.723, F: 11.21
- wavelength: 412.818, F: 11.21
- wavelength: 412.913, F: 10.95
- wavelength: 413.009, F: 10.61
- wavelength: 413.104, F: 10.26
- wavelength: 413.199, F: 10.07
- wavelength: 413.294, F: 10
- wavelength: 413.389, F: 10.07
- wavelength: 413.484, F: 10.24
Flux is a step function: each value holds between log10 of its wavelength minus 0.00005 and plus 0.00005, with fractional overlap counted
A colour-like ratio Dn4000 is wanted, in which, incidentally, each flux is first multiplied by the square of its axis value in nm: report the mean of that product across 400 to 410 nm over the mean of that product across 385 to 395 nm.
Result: 1.95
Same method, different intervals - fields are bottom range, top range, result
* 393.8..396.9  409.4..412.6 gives 1.87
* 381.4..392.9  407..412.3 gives 2.05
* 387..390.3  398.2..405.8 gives 1.82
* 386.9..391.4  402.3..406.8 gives 1.80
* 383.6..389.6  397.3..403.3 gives 1.88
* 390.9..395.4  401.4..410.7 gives 1.95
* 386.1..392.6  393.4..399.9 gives 1.12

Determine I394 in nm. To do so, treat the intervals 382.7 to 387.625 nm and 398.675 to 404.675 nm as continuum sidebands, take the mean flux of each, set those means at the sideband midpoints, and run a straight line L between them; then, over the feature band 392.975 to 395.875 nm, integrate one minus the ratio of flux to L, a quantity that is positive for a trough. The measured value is 1.00 nm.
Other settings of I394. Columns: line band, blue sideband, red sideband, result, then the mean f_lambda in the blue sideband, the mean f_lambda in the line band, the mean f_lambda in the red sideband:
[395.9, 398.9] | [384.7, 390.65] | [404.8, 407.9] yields 0.64 nm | 6.24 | 6.65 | 10.4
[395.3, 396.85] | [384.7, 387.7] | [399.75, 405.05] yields 0.52 nm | 6.06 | 5.99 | 11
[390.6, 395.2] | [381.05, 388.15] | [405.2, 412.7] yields 0.84 nm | 5.43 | 5.89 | 10.8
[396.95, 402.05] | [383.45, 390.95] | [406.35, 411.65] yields -0.47 nm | 6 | 9.54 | 10.8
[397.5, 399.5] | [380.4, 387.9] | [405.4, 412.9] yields -0.12 nm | 5.56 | 9.09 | 10.8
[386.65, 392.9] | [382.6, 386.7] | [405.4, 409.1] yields 0.05 nm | 5.31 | 6.5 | 10.8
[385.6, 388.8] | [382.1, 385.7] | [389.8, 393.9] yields -0.23 nm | 5.05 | 5.81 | 5.93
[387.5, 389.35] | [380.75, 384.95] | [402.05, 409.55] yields 0.18 nm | 5.2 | 5.96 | 10.9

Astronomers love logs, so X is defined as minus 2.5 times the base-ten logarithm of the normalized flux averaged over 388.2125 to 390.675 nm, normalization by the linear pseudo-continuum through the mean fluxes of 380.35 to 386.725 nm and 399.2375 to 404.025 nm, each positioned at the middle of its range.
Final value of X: 0.10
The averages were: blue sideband 5.49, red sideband 11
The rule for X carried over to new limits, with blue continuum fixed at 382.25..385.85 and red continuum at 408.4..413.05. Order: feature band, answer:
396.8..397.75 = 0.47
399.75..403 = -0.25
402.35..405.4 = -0.16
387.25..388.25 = 0.03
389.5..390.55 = -0.09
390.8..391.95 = -0.04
